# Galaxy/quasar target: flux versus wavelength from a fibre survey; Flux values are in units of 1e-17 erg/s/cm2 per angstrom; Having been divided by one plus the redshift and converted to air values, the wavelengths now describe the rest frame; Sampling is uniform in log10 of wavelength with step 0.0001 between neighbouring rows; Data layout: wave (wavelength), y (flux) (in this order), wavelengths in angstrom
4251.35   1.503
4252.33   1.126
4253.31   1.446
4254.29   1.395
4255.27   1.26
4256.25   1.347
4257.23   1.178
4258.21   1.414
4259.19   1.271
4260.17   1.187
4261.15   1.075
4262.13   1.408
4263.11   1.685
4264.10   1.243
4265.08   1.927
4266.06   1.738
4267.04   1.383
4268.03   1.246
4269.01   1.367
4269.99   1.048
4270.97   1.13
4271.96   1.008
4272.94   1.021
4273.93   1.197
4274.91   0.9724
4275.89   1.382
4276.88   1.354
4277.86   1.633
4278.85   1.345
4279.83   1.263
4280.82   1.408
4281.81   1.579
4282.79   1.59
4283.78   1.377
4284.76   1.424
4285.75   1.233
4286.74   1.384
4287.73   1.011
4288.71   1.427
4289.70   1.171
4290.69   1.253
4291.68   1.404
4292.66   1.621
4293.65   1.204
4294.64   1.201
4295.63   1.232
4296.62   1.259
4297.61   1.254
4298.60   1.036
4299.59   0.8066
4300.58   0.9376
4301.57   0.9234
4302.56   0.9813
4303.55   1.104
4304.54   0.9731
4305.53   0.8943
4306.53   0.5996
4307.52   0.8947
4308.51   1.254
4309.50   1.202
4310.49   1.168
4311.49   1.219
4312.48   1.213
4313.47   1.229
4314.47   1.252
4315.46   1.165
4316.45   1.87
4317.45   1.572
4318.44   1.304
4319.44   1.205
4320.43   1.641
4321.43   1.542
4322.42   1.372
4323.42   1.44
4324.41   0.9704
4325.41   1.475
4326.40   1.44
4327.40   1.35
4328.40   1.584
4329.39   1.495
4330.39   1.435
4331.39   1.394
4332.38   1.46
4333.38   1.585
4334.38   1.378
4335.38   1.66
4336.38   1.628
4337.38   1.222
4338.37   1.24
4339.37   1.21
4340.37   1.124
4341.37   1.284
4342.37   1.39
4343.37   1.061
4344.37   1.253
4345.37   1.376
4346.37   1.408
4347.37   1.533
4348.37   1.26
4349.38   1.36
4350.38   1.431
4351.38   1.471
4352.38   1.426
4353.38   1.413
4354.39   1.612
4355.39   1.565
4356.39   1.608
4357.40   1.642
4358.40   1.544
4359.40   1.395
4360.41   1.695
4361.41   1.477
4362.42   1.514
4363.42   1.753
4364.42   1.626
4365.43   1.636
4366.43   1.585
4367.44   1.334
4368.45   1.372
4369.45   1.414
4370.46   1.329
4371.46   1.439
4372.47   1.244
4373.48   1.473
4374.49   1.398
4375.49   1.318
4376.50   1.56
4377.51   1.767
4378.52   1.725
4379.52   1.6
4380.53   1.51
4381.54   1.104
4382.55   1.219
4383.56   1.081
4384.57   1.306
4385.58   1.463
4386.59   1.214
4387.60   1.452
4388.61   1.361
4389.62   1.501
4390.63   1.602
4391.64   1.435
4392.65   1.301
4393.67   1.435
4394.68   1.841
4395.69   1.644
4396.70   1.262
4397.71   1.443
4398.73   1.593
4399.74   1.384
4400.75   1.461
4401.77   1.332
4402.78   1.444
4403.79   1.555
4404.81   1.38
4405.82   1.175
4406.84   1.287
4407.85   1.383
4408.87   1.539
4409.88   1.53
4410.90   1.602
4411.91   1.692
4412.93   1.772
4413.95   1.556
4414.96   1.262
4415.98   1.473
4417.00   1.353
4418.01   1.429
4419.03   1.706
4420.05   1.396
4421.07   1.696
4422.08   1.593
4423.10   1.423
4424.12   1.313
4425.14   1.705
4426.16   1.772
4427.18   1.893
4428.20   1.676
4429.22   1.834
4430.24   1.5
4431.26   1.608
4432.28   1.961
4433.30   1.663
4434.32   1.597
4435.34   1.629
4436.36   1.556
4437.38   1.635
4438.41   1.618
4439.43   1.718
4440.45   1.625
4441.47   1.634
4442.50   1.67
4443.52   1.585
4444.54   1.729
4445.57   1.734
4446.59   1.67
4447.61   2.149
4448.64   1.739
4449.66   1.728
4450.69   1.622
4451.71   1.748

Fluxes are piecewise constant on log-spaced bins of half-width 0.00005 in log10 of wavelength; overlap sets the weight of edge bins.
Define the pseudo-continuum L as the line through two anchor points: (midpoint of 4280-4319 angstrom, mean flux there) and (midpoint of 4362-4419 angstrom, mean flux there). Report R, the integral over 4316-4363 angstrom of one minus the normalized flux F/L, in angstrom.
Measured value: -3.8 angstrom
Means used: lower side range 1.22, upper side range 1.46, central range 1.43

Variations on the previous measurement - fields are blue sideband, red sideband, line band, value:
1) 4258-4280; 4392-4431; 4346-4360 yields -0.42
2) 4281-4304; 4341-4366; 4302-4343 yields 1.61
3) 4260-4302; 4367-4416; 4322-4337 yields -0.97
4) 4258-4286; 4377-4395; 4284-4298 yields 0.66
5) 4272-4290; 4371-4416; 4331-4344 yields 0.24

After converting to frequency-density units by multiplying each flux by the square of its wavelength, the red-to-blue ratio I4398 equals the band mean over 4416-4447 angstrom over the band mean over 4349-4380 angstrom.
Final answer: 1.11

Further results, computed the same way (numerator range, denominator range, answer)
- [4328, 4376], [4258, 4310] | 1.20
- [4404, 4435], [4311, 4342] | 1.17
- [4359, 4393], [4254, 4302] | 1.17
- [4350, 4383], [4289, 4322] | 1.28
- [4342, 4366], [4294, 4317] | 1.35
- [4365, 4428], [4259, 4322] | 1.22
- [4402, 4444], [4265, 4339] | 1.28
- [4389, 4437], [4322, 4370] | 1.10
